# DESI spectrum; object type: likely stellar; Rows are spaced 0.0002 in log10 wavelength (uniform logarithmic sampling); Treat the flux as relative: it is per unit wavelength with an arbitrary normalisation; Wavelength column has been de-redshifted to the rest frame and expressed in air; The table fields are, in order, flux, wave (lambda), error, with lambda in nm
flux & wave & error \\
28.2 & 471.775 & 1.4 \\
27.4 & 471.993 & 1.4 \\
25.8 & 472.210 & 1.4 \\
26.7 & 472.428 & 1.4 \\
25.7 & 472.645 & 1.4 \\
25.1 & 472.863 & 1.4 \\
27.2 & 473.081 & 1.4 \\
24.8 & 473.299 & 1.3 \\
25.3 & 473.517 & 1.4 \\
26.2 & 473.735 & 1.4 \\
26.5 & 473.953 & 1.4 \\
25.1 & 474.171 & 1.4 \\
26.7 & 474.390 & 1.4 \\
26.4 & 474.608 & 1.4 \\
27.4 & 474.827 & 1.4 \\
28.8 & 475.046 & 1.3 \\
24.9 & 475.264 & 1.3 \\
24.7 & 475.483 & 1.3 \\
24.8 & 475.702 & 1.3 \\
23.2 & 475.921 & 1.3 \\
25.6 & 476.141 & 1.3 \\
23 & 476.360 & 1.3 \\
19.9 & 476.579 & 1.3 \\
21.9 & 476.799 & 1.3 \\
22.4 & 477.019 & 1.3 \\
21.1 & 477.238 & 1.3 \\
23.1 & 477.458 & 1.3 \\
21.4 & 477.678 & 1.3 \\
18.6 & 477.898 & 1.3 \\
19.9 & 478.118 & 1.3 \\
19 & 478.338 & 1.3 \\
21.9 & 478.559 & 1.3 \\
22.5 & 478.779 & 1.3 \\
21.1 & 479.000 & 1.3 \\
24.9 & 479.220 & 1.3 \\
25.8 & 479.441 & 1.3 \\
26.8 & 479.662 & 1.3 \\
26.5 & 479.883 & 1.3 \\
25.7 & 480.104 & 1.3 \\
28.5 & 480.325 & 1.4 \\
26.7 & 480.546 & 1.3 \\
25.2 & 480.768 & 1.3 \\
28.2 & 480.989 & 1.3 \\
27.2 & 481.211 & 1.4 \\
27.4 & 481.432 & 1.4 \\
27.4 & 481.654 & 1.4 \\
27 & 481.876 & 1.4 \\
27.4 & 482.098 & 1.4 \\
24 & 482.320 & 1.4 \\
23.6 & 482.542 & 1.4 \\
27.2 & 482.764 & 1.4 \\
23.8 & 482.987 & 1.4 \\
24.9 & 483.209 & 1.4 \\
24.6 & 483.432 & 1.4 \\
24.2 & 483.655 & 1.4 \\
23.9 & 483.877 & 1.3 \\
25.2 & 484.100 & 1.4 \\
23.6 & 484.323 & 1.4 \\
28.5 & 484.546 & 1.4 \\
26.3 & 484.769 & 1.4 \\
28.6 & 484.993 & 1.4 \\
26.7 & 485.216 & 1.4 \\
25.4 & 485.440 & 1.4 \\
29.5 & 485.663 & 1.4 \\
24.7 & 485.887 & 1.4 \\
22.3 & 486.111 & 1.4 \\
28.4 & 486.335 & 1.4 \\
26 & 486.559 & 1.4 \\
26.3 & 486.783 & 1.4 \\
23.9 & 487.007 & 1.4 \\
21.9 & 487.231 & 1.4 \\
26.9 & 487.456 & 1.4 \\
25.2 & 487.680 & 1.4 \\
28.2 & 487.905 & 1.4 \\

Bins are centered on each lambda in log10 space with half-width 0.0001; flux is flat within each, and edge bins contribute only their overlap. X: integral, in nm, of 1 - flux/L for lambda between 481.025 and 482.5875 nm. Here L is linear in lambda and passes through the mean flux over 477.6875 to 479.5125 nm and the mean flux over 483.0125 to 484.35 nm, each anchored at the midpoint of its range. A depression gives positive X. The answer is -0.209 nm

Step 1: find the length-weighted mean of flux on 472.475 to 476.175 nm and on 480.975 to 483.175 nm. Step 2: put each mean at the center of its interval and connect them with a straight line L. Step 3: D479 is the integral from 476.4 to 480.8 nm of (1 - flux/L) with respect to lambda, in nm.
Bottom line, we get 0.49 nm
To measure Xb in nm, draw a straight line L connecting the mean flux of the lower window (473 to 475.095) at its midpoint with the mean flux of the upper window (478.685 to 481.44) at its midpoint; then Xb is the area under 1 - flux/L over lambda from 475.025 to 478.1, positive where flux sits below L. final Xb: 0.39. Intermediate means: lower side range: 26.4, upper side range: 25.9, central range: 22.8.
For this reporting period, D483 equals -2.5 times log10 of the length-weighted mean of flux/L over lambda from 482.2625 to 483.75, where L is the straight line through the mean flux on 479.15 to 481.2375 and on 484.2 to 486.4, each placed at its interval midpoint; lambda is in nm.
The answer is 0.08 mag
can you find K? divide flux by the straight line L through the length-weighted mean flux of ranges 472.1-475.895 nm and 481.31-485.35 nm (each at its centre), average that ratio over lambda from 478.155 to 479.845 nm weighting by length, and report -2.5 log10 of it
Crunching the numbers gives 0.12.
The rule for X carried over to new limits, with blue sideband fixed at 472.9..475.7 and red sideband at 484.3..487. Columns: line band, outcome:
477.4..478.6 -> 0.26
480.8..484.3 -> 0.08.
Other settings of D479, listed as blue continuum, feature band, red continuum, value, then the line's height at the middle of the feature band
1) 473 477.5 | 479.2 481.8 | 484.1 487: -0.130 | 25.5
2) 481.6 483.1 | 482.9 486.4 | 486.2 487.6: -0.004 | 25.6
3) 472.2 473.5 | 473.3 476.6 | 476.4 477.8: -0.219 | 23.8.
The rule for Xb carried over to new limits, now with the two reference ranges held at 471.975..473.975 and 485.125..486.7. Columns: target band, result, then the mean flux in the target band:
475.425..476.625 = 0.11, 23.7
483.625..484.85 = 0.04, 25.4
